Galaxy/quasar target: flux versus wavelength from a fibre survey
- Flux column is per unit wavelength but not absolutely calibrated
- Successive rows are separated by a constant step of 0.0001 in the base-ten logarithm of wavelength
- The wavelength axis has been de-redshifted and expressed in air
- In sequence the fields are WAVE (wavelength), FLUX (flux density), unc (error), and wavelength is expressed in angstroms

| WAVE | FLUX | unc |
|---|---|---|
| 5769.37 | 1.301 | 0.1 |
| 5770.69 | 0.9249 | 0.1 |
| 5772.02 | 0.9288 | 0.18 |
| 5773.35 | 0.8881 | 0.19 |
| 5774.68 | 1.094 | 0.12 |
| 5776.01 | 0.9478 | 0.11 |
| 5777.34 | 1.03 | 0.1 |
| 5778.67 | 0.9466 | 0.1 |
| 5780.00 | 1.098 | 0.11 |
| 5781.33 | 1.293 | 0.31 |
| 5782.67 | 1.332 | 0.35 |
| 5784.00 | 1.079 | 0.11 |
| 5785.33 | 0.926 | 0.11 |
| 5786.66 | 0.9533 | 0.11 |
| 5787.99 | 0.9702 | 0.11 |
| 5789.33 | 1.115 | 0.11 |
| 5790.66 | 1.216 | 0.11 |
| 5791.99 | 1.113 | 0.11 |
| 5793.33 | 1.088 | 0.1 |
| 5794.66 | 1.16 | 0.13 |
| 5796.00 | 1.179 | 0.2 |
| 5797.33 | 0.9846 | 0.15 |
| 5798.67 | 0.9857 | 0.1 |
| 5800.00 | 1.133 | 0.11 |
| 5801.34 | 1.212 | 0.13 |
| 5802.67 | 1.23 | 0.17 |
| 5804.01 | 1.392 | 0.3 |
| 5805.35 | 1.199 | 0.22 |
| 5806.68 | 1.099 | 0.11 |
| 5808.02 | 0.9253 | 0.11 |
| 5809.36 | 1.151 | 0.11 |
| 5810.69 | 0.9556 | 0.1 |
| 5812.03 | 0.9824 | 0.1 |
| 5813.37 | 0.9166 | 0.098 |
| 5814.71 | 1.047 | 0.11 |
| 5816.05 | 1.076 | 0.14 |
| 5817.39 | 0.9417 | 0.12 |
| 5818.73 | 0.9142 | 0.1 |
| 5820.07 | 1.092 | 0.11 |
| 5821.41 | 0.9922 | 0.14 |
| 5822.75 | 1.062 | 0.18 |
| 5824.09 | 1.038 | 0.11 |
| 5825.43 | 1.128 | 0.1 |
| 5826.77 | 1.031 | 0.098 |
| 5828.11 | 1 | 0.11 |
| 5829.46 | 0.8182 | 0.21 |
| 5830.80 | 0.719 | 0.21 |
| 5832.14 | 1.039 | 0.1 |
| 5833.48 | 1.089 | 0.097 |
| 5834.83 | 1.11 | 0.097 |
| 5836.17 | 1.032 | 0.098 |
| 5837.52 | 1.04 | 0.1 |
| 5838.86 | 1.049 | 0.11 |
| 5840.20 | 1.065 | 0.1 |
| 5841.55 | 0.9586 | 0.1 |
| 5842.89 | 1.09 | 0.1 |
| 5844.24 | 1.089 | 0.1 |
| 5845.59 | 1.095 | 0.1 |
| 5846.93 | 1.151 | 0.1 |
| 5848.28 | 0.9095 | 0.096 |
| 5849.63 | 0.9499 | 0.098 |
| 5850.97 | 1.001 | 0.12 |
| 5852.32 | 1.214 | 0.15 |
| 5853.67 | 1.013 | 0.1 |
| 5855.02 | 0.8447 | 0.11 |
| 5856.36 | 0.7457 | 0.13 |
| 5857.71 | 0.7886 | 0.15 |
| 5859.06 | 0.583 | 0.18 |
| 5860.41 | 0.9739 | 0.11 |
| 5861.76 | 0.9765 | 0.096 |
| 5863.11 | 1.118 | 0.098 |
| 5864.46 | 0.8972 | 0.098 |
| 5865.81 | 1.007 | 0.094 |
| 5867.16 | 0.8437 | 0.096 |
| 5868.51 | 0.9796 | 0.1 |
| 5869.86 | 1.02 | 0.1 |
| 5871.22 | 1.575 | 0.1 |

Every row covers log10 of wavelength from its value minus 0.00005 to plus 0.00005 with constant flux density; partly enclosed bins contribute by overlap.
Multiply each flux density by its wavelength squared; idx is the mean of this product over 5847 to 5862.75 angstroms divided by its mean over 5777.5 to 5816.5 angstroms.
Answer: 0.86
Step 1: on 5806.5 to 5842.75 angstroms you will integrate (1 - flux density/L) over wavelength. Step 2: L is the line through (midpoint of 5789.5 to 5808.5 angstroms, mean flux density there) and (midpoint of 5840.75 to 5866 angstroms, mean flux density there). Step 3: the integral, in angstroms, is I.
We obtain 1.61 angstroms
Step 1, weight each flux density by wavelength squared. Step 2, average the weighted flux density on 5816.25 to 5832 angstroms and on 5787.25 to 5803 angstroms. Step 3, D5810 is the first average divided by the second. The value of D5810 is 0.9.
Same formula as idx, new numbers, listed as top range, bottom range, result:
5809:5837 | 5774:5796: 0.94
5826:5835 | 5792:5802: 0.88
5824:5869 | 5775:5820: 0.92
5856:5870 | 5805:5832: 0.91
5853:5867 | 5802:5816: 0.83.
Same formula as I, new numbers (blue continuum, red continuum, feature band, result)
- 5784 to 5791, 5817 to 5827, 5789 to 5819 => -1.7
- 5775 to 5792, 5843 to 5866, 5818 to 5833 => 0.4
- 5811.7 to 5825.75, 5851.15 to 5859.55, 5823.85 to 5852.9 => -2.7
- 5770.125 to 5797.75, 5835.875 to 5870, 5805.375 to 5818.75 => 0.2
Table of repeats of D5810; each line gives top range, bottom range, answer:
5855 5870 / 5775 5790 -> 0.87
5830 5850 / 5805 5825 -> 1.01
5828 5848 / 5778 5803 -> 0.94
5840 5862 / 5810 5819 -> 1.00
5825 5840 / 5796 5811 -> 0.90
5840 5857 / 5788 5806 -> 0.89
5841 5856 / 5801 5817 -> 0.95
